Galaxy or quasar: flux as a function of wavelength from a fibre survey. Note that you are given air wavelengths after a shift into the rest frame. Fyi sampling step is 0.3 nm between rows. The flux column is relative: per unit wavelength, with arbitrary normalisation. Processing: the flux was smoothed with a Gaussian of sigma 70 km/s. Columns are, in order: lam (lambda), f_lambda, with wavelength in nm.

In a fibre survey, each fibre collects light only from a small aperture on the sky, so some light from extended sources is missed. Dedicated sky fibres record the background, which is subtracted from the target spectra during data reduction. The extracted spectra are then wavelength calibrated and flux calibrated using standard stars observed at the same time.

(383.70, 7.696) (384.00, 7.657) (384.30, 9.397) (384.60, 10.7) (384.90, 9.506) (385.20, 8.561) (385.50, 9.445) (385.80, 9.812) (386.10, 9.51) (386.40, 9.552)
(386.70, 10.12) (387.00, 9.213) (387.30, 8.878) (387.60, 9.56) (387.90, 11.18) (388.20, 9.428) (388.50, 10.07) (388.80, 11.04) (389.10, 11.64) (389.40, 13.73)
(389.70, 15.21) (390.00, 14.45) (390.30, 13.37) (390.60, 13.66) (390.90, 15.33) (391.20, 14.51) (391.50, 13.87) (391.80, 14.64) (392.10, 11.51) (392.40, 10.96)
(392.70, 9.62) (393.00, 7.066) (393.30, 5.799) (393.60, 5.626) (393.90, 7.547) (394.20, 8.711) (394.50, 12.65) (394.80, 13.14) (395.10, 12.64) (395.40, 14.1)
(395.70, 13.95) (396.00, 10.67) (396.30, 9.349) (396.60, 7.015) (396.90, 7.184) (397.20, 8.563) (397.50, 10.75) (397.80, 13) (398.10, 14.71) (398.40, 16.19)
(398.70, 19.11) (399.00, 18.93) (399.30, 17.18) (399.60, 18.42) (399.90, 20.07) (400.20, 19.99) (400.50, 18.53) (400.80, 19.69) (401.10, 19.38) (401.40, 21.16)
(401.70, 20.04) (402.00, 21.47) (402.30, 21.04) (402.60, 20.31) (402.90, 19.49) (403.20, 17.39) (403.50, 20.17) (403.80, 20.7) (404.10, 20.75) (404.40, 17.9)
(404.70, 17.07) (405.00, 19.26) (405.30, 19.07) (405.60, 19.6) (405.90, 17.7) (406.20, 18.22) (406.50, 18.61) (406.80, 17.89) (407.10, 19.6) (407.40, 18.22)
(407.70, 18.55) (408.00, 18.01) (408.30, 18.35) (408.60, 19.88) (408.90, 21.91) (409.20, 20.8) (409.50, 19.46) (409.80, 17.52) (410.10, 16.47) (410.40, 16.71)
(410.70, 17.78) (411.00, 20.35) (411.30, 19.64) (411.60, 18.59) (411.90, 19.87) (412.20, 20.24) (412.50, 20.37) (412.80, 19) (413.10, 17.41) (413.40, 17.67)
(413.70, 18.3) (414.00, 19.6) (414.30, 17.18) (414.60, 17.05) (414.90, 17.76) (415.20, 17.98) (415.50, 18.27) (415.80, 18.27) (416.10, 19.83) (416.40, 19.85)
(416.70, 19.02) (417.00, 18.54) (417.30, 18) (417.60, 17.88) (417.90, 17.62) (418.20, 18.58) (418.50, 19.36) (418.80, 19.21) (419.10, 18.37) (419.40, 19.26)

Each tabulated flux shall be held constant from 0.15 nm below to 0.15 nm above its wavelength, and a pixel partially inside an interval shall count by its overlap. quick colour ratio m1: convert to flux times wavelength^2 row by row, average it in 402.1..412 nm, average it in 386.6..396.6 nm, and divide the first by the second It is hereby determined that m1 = 1.82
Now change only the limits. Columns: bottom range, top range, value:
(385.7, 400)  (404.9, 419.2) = 1.72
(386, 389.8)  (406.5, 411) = 1.95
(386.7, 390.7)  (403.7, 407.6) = 1.77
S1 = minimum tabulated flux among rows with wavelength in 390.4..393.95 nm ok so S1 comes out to 5.626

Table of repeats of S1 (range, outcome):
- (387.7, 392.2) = 9.428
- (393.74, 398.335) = 7.015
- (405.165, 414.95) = 16.47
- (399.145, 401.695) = 17.18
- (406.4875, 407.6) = 17.89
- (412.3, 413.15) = 17.41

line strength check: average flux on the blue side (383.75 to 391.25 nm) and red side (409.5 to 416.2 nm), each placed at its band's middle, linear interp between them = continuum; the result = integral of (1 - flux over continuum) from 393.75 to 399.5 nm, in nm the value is 0.53 nm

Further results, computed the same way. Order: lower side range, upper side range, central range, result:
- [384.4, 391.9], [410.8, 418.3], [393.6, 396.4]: 0.46 nm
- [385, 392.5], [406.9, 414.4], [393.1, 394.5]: 0.61 nm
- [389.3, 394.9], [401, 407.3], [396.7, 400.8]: 0.11 nm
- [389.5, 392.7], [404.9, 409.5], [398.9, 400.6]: -0.24 nm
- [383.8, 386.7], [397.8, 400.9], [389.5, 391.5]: -0.29 nm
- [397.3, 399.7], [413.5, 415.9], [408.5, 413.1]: -0.44 nm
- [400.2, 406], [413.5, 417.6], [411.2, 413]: -0.08 nm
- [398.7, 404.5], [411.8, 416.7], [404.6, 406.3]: 0.07 nm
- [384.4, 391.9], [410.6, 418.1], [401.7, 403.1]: -0.46 nm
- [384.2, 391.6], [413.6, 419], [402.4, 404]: -0.48 nm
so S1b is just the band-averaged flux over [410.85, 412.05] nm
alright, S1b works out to 19.6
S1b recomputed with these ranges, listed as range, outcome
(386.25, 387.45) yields 9.44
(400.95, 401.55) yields 20.3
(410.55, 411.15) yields 19.1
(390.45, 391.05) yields 14.5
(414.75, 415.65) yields 18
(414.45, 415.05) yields 17.4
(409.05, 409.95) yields 19.3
